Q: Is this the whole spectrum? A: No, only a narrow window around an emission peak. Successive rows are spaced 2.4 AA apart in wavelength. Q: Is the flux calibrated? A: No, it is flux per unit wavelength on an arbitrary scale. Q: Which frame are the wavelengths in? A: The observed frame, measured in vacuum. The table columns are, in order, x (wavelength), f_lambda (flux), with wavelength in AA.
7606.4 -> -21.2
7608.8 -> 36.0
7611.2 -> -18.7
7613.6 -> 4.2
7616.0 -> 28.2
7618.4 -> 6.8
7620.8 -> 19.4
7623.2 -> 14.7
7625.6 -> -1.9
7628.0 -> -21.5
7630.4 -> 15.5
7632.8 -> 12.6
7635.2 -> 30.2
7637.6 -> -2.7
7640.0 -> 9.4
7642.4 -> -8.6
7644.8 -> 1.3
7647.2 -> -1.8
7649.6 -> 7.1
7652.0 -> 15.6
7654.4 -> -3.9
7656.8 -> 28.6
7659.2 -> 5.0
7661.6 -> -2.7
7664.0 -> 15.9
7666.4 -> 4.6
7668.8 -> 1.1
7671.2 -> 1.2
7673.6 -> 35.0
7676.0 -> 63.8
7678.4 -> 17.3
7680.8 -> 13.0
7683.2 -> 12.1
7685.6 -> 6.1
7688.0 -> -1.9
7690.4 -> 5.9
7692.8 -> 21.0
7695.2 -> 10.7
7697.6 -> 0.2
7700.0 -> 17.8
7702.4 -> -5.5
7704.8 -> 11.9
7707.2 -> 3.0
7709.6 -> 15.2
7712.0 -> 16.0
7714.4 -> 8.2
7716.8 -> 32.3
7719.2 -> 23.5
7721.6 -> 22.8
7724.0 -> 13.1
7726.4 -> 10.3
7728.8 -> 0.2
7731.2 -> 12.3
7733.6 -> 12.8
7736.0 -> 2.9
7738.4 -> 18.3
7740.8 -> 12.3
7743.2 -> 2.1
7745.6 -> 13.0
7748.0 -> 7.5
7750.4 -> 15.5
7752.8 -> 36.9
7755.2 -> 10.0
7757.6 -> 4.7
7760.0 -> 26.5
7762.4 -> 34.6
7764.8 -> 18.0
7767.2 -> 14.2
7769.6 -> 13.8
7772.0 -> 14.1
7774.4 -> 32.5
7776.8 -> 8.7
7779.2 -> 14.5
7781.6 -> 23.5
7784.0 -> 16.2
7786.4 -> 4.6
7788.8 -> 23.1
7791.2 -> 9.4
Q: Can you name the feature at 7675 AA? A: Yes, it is H-gamma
